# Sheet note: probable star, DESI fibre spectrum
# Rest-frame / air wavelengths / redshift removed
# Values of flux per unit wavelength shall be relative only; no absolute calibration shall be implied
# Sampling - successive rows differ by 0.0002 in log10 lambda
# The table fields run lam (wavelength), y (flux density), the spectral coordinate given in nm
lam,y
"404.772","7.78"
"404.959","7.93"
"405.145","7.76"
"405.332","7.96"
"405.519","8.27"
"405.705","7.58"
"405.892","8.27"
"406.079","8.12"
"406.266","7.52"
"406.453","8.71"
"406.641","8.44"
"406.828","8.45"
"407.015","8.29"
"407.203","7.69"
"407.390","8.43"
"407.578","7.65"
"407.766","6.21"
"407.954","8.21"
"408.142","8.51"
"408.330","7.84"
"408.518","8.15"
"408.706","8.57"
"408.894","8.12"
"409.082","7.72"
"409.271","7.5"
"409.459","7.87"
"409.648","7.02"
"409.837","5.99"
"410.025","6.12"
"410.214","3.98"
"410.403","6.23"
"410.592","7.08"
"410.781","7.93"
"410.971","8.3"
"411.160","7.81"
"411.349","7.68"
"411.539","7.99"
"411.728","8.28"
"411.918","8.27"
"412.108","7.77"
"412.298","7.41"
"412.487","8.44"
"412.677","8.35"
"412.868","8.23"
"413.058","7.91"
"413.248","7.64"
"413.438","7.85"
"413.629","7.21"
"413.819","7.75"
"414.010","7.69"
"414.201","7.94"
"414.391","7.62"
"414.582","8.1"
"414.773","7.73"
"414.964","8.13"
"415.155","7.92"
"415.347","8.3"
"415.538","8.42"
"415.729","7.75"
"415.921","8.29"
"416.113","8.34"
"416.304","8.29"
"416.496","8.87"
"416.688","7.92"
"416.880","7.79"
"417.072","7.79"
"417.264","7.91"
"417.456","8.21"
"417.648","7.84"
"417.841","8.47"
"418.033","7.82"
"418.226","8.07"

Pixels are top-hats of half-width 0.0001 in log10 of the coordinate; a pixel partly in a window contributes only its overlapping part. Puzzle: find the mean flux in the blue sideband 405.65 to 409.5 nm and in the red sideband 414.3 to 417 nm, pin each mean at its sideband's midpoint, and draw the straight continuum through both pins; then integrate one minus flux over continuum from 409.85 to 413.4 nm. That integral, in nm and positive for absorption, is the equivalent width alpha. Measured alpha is 0.25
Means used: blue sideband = 8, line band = 7.5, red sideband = 8.1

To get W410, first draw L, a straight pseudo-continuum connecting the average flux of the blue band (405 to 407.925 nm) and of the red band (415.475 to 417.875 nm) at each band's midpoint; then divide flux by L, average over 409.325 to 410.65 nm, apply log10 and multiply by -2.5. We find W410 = 0.255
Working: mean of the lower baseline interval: 7.96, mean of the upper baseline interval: 8.13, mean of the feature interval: 6.34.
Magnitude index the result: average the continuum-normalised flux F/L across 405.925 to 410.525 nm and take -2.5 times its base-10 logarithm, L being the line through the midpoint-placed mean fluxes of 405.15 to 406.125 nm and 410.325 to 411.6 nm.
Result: 0.04 mag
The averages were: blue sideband 8.01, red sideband 7.58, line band 7.56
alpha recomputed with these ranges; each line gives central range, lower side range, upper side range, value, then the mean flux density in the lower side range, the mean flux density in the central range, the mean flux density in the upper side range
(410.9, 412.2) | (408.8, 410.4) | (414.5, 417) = -0.15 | 6.76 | 8.01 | 8.14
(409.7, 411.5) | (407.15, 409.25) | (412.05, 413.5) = 0.25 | 7.91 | 6.83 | 7.96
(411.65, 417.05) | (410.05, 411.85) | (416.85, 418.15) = -0.27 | 7.22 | 8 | 7.99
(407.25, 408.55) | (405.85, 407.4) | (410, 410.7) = -0.08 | 8.2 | 7.84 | 5.87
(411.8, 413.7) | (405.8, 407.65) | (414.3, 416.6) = 0.05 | 8.16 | 7.92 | 8.14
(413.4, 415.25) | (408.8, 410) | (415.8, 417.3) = 0.02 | 7.3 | 7.79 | 8.15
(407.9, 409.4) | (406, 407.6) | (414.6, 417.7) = 0.02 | 8.17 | 8.07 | 8.1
